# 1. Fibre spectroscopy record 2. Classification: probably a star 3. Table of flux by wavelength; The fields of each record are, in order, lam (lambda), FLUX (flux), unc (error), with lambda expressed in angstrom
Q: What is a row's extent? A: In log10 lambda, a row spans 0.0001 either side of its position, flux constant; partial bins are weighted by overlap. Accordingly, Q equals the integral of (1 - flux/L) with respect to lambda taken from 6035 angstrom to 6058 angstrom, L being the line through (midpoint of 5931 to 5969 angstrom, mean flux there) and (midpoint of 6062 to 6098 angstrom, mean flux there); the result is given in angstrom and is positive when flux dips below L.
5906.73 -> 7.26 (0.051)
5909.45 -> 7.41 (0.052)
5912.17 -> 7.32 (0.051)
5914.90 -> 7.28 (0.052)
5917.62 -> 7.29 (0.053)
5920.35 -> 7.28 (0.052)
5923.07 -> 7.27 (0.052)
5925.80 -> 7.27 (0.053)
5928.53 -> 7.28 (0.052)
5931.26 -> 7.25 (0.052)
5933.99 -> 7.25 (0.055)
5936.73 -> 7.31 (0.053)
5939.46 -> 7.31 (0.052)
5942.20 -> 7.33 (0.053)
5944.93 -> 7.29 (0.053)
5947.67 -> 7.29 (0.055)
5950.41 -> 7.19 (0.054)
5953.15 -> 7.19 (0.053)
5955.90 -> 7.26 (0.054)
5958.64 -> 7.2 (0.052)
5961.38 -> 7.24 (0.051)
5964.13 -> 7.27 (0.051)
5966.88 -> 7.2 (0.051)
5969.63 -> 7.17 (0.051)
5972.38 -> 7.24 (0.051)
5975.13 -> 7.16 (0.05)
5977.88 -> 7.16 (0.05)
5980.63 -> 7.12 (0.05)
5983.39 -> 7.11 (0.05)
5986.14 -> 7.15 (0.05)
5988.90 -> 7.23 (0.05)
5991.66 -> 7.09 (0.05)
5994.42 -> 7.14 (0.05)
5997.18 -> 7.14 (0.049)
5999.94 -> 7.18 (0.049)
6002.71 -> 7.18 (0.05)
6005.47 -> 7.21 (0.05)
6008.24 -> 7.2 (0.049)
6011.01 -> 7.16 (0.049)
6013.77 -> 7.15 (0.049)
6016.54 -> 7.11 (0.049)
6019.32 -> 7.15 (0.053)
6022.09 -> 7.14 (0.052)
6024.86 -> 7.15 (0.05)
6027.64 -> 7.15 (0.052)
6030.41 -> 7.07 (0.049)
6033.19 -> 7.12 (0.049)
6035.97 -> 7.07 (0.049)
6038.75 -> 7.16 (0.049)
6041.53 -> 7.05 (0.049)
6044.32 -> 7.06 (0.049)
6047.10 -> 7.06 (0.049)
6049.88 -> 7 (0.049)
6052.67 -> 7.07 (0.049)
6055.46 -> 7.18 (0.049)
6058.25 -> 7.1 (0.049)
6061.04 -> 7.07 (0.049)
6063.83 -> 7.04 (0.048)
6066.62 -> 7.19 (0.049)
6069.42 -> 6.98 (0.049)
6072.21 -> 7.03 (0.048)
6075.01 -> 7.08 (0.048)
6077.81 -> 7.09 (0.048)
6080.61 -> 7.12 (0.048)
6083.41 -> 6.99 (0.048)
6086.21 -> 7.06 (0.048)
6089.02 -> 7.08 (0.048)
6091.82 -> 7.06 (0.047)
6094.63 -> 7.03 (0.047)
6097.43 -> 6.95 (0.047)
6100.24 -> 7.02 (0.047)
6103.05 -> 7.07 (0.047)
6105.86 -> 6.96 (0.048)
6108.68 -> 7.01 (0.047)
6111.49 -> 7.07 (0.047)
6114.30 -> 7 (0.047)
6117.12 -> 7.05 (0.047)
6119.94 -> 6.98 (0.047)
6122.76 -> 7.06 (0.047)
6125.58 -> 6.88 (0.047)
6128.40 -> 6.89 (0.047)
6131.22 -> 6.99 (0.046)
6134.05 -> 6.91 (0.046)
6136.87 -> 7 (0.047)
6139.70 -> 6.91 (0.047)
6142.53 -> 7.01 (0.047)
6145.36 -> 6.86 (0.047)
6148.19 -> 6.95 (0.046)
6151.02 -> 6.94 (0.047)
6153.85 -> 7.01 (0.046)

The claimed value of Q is 0.1 angstrom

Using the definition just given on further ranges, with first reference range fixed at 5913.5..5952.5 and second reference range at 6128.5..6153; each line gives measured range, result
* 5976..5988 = 0.1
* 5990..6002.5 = 0.1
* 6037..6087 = 0.0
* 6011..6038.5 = 0.0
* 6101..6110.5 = 0.0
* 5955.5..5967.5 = 0.0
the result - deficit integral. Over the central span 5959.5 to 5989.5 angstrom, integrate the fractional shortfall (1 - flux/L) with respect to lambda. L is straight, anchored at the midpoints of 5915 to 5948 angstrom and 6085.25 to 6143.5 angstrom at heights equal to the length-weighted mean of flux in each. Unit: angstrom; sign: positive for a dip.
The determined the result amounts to 0.1 angstrom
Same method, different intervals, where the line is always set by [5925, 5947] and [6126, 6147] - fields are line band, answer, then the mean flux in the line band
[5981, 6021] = 0.10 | 7.16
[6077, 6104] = -0.11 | 7.05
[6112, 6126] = -0.08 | 7.01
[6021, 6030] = -0.01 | 7.14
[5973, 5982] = 0.08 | 7.16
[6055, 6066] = -0.04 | 7.1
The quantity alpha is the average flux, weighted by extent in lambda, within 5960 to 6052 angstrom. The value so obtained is 7.14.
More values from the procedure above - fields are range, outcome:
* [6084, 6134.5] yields 7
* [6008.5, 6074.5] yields 7.1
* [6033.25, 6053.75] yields 7.07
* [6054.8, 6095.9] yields 7.07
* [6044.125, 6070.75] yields 7.08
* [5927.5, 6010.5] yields 7.21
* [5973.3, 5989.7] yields 7.16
